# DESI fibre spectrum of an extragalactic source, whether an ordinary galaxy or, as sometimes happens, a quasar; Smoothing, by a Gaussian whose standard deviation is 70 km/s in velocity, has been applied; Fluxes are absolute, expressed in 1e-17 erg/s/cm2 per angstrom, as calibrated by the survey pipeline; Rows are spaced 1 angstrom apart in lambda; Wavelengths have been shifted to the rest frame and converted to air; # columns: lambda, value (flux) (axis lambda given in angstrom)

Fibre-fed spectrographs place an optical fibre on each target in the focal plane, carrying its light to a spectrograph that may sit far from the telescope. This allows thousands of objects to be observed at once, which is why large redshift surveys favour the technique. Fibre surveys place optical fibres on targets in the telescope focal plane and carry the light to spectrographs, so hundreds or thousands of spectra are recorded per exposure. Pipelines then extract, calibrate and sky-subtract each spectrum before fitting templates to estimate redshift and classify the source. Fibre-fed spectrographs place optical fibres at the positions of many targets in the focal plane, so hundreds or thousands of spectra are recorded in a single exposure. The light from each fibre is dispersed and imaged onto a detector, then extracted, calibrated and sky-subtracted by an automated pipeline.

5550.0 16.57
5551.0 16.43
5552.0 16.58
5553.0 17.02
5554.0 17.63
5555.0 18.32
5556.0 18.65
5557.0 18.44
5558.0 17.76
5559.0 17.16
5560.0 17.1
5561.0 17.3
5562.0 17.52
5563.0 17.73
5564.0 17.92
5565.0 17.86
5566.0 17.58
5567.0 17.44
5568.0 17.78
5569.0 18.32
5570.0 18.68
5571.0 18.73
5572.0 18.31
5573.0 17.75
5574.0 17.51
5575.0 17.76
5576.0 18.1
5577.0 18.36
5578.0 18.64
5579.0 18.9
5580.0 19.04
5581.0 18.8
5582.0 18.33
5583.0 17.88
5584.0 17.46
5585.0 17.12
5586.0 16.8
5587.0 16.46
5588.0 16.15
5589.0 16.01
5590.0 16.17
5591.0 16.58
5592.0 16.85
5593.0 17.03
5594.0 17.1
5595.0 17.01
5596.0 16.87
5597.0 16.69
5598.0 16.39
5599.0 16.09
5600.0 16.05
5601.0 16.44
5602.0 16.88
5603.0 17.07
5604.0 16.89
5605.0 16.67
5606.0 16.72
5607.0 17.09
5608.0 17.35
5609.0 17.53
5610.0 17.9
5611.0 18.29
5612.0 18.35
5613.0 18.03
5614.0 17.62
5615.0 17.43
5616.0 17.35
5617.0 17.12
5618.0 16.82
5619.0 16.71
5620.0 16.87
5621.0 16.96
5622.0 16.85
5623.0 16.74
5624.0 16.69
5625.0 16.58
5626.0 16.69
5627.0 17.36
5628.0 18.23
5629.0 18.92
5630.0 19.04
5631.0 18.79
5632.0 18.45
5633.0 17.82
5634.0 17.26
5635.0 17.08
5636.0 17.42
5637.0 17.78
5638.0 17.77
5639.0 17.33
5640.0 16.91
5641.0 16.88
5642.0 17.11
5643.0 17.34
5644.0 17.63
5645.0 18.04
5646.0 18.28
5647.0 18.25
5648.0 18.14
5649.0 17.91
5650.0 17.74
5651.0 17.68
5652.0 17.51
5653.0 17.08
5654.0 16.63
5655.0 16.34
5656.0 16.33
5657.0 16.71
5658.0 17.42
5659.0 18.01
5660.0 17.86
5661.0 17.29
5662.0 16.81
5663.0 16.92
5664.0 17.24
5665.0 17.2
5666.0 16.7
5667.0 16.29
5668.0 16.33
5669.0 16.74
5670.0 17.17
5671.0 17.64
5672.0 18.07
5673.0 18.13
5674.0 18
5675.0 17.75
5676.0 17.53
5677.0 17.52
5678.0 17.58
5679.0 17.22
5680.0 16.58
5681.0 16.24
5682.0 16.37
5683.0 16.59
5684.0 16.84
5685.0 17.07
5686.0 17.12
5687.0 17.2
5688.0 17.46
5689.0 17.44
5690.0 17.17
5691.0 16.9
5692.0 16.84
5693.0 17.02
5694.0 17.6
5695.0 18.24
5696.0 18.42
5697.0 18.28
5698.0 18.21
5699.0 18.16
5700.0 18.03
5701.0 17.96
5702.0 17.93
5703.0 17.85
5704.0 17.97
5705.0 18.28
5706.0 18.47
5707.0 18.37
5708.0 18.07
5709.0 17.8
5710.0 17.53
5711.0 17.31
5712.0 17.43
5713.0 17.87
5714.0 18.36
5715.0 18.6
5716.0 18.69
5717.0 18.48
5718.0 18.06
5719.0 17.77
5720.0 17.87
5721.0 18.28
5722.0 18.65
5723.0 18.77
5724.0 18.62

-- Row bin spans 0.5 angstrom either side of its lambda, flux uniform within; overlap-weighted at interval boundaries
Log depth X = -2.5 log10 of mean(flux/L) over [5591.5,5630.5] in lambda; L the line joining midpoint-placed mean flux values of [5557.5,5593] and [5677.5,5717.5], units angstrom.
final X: 0.03 mag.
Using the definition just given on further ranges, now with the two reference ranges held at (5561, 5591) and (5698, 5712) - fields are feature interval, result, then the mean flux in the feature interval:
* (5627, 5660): 0.01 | 17.6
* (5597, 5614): 0.04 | 17.1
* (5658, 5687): 0.05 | 17.2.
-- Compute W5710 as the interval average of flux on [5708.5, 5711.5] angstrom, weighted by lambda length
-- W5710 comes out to 17.5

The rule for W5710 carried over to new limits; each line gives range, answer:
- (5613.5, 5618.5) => 17.3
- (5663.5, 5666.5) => 17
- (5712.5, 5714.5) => 18.1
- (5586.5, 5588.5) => 16.3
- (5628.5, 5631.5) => 18.9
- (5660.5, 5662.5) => 17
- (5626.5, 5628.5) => 17.8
